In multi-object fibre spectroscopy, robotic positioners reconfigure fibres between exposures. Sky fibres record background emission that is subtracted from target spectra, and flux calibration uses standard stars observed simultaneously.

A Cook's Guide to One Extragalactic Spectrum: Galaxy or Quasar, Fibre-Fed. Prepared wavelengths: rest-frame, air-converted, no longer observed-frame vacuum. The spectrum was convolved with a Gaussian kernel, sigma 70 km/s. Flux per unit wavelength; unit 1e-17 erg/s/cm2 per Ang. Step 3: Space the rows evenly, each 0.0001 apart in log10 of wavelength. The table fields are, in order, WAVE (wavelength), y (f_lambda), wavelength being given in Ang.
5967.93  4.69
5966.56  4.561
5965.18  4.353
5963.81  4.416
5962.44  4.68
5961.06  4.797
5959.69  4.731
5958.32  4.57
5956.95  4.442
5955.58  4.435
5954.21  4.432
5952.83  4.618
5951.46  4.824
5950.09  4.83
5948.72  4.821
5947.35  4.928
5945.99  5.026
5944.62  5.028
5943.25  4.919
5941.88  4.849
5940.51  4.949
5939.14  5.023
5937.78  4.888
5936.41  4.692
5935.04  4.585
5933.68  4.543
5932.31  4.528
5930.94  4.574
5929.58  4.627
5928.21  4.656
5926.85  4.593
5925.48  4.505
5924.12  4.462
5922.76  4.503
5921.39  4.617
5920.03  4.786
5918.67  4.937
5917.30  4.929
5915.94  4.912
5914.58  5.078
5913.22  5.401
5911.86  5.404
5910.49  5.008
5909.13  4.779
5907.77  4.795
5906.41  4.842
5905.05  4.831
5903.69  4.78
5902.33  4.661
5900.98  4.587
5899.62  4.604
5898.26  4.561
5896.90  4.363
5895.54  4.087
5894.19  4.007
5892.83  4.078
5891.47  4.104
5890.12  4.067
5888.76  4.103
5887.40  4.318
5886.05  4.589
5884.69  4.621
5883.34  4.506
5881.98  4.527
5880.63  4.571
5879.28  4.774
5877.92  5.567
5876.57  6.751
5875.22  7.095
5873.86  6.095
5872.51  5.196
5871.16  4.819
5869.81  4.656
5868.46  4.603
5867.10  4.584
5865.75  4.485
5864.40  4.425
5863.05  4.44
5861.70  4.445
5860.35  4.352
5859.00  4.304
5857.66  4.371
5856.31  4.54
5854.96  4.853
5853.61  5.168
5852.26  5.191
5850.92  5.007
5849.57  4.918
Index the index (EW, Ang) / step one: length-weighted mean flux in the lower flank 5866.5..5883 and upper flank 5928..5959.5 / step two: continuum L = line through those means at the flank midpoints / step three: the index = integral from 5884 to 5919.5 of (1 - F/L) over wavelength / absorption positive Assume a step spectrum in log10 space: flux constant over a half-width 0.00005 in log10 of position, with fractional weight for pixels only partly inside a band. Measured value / 2.89 Ang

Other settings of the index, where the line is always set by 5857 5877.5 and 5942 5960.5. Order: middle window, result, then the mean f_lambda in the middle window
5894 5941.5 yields 1.1 Ang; 4.73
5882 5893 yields 1.4 Ang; 4.32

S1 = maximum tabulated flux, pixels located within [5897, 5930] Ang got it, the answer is 5.404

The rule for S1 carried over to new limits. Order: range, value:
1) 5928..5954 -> 5.028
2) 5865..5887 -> 7.095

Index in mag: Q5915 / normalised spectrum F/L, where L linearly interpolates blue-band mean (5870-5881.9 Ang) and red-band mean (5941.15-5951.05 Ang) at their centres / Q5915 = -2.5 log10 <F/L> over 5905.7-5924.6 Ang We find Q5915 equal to 0.062 mag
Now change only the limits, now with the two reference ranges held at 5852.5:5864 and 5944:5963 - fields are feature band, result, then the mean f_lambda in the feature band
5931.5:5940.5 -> -0.01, 4.72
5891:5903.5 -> 0.07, 4.36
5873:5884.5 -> -0.18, 5.45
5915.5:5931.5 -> 0.00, 4.67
